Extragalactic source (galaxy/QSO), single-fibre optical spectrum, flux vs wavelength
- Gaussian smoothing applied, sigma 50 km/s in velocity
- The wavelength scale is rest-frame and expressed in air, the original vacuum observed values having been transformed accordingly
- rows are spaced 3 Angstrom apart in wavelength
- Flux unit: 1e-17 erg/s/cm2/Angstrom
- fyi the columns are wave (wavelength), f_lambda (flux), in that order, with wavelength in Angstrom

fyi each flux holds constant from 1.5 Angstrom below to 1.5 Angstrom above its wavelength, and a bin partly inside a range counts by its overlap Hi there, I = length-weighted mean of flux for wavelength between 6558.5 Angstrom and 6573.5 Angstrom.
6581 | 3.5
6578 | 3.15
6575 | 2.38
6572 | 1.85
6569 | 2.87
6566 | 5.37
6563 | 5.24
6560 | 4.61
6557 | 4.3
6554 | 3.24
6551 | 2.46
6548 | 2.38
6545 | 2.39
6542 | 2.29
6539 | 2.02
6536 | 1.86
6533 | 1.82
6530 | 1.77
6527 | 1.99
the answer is 3.99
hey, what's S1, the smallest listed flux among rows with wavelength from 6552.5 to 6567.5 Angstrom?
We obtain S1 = 3.24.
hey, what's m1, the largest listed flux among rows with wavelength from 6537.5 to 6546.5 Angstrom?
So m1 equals 2.39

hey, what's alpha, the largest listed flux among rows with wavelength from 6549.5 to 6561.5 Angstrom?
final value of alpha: 4.61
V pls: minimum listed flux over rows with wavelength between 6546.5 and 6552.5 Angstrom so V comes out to 2.38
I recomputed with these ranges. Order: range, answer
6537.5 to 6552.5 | 2.31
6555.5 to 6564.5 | 4.72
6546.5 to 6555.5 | 2.69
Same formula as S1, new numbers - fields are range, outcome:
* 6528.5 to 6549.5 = 1.77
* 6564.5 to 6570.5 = 2.87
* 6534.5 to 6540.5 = 1.86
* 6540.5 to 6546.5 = 2.29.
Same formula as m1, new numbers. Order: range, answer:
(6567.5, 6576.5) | 2.87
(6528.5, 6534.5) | 1.82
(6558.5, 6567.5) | 5.37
